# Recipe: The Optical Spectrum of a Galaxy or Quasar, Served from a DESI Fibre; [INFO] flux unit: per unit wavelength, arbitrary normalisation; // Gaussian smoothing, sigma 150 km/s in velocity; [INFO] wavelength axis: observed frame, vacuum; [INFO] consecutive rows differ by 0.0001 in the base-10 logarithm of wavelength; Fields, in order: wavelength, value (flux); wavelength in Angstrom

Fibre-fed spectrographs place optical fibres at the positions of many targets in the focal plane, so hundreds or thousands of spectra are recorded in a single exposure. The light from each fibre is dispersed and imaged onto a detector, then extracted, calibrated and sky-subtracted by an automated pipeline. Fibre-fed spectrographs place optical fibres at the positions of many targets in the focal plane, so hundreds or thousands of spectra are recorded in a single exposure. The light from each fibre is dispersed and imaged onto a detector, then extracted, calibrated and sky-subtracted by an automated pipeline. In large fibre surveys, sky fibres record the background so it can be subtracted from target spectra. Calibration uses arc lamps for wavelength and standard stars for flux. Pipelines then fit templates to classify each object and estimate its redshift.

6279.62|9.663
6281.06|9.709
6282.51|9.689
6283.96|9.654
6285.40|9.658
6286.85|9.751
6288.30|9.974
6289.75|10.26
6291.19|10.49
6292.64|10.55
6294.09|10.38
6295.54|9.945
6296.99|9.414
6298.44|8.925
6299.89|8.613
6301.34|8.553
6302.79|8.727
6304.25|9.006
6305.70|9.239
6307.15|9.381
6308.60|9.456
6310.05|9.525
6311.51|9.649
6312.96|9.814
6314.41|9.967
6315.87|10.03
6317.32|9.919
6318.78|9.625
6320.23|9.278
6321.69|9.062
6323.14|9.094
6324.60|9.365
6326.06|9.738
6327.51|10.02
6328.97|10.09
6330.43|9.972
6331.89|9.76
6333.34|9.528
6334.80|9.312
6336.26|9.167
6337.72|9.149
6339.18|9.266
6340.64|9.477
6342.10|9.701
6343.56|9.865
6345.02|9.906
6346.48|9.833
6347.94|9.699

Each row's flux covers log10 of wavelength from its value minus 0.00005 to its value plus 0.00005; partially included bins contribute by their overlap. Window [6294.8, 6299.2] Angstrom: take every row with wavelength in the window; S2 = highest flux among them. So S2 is 9.945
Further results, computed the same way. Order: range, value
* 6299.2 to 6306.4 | 9.239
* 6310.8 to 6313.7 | 9.814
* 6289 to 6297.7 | 10.55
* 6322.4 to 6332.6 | 10.09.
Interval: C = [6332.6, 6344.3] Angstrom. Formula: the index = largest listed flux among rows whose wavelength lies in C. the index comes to 9.865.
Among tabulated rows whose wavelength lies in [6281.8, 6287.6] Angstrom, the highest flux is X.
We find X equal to 9.751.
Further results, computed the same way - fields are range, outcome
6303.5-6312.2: 9.649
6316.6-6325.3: 9.919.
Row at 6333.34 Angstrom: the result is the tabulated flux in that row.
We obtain 9.528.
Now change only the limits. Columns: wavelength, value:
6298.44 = 8.925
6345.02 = 9.906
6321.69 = 9.062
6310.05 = 9.525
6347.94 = 9.699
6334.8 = 9.312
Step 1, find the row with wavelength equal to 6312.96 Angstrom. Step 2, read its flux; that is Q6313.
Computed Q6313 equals 9.814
